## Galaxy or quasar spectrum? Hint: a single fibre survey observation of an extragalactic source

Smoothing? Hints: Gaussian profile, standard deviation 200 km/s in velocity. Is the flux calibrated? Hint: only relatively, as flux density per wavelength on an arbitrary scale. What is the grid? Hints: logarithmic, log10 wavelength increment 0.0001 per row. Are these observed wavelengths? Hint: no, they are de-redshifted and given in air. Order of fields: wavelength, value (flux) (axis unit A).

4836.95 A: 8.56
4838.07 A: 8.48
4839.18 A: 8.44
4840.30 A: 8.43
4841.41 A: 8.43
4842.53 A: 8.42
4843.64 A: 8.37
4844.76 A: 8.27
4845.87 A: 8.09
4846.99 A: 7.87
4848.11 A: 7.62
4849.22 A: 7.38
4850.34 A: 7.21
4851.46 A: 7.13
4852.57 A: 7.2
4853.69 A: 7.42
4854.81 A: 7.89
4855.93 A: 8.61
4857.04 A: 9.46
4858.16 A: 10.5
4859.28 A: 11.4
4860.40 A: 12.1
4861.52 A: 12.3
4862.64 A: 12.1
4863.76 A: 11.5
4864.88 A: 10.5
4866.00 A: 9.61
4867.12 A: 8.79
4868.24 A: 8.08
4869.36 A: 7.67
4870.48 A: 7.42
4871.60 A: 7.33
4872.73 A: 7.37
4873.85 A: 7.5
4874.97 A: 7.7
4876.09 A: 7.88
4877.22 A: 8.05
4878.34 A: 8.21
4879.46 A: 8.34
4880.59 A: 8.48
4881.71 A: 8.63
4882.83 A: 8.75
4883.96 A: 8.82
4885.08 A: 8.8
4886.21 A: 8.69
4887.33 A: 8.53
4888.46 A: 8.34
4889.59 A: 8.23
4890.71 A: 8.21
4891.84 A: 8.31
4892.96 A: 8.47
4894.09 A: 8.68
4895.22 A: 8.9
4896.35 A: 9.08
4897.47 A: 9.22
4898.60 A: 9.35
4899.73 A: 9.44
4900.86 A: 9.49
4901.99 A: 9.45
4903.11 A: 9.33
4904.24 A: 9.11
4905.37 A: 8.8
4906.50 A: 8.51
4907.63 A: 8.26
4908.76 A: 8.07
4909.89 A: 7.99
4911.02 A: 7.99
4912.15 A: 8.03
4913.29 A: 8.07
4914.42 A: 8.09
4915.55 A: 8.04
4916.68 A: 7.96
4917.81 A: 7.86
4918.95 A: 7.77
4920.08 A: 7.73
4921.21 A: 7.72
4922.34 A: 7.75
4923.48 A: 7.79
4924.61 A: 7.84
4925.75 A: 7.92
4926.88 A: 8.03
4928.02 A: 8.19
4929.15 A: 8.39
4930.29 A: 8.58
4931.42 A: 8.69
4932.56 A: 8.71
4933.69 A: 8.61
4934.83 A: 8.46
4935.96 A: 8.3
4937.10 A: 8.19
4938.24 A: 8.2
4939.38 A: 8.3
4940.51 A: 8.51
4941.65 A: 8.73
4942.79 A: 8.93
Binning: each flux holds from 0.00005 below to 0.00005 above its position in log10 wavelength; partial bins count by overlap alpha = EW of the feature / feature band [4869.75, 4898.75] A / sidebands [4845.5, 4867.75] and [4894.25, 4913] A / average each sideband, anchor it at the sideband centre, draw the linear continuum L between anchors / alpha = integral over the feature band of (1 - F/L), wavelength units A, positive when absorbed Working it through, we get 2.05 A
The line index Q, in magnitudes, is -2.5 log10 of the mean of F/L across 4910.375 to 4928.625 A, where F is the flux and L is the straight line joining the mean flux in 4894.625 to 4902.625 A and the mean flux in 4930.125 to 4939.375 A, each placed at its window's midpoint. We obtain 0.11 mag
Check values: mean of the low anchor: 9.28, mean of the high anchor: 8.45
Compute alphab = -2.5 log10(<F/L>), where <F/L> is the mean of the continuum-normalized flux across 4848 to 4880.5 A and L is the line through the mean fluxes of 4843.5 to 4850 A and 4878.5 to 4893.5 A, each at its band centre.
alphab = -0.08 mag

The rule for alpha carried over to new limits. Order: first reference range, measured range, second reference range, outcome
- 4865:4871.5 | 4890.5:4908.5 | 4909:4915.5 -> -1.71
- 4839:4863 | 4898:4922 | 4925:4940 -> 0.16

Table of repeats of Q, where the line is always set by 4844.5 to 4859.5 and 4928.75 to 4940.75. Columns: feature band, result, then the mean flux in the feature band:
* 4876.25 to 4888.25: -0.03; 8.5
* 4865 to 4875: 0.03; 8.07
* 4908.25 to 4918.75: 0.05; 8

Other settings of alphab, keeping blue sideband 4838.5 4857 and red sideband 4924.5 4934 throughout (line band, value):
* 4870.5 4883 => 0.02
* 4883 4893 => -0.04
